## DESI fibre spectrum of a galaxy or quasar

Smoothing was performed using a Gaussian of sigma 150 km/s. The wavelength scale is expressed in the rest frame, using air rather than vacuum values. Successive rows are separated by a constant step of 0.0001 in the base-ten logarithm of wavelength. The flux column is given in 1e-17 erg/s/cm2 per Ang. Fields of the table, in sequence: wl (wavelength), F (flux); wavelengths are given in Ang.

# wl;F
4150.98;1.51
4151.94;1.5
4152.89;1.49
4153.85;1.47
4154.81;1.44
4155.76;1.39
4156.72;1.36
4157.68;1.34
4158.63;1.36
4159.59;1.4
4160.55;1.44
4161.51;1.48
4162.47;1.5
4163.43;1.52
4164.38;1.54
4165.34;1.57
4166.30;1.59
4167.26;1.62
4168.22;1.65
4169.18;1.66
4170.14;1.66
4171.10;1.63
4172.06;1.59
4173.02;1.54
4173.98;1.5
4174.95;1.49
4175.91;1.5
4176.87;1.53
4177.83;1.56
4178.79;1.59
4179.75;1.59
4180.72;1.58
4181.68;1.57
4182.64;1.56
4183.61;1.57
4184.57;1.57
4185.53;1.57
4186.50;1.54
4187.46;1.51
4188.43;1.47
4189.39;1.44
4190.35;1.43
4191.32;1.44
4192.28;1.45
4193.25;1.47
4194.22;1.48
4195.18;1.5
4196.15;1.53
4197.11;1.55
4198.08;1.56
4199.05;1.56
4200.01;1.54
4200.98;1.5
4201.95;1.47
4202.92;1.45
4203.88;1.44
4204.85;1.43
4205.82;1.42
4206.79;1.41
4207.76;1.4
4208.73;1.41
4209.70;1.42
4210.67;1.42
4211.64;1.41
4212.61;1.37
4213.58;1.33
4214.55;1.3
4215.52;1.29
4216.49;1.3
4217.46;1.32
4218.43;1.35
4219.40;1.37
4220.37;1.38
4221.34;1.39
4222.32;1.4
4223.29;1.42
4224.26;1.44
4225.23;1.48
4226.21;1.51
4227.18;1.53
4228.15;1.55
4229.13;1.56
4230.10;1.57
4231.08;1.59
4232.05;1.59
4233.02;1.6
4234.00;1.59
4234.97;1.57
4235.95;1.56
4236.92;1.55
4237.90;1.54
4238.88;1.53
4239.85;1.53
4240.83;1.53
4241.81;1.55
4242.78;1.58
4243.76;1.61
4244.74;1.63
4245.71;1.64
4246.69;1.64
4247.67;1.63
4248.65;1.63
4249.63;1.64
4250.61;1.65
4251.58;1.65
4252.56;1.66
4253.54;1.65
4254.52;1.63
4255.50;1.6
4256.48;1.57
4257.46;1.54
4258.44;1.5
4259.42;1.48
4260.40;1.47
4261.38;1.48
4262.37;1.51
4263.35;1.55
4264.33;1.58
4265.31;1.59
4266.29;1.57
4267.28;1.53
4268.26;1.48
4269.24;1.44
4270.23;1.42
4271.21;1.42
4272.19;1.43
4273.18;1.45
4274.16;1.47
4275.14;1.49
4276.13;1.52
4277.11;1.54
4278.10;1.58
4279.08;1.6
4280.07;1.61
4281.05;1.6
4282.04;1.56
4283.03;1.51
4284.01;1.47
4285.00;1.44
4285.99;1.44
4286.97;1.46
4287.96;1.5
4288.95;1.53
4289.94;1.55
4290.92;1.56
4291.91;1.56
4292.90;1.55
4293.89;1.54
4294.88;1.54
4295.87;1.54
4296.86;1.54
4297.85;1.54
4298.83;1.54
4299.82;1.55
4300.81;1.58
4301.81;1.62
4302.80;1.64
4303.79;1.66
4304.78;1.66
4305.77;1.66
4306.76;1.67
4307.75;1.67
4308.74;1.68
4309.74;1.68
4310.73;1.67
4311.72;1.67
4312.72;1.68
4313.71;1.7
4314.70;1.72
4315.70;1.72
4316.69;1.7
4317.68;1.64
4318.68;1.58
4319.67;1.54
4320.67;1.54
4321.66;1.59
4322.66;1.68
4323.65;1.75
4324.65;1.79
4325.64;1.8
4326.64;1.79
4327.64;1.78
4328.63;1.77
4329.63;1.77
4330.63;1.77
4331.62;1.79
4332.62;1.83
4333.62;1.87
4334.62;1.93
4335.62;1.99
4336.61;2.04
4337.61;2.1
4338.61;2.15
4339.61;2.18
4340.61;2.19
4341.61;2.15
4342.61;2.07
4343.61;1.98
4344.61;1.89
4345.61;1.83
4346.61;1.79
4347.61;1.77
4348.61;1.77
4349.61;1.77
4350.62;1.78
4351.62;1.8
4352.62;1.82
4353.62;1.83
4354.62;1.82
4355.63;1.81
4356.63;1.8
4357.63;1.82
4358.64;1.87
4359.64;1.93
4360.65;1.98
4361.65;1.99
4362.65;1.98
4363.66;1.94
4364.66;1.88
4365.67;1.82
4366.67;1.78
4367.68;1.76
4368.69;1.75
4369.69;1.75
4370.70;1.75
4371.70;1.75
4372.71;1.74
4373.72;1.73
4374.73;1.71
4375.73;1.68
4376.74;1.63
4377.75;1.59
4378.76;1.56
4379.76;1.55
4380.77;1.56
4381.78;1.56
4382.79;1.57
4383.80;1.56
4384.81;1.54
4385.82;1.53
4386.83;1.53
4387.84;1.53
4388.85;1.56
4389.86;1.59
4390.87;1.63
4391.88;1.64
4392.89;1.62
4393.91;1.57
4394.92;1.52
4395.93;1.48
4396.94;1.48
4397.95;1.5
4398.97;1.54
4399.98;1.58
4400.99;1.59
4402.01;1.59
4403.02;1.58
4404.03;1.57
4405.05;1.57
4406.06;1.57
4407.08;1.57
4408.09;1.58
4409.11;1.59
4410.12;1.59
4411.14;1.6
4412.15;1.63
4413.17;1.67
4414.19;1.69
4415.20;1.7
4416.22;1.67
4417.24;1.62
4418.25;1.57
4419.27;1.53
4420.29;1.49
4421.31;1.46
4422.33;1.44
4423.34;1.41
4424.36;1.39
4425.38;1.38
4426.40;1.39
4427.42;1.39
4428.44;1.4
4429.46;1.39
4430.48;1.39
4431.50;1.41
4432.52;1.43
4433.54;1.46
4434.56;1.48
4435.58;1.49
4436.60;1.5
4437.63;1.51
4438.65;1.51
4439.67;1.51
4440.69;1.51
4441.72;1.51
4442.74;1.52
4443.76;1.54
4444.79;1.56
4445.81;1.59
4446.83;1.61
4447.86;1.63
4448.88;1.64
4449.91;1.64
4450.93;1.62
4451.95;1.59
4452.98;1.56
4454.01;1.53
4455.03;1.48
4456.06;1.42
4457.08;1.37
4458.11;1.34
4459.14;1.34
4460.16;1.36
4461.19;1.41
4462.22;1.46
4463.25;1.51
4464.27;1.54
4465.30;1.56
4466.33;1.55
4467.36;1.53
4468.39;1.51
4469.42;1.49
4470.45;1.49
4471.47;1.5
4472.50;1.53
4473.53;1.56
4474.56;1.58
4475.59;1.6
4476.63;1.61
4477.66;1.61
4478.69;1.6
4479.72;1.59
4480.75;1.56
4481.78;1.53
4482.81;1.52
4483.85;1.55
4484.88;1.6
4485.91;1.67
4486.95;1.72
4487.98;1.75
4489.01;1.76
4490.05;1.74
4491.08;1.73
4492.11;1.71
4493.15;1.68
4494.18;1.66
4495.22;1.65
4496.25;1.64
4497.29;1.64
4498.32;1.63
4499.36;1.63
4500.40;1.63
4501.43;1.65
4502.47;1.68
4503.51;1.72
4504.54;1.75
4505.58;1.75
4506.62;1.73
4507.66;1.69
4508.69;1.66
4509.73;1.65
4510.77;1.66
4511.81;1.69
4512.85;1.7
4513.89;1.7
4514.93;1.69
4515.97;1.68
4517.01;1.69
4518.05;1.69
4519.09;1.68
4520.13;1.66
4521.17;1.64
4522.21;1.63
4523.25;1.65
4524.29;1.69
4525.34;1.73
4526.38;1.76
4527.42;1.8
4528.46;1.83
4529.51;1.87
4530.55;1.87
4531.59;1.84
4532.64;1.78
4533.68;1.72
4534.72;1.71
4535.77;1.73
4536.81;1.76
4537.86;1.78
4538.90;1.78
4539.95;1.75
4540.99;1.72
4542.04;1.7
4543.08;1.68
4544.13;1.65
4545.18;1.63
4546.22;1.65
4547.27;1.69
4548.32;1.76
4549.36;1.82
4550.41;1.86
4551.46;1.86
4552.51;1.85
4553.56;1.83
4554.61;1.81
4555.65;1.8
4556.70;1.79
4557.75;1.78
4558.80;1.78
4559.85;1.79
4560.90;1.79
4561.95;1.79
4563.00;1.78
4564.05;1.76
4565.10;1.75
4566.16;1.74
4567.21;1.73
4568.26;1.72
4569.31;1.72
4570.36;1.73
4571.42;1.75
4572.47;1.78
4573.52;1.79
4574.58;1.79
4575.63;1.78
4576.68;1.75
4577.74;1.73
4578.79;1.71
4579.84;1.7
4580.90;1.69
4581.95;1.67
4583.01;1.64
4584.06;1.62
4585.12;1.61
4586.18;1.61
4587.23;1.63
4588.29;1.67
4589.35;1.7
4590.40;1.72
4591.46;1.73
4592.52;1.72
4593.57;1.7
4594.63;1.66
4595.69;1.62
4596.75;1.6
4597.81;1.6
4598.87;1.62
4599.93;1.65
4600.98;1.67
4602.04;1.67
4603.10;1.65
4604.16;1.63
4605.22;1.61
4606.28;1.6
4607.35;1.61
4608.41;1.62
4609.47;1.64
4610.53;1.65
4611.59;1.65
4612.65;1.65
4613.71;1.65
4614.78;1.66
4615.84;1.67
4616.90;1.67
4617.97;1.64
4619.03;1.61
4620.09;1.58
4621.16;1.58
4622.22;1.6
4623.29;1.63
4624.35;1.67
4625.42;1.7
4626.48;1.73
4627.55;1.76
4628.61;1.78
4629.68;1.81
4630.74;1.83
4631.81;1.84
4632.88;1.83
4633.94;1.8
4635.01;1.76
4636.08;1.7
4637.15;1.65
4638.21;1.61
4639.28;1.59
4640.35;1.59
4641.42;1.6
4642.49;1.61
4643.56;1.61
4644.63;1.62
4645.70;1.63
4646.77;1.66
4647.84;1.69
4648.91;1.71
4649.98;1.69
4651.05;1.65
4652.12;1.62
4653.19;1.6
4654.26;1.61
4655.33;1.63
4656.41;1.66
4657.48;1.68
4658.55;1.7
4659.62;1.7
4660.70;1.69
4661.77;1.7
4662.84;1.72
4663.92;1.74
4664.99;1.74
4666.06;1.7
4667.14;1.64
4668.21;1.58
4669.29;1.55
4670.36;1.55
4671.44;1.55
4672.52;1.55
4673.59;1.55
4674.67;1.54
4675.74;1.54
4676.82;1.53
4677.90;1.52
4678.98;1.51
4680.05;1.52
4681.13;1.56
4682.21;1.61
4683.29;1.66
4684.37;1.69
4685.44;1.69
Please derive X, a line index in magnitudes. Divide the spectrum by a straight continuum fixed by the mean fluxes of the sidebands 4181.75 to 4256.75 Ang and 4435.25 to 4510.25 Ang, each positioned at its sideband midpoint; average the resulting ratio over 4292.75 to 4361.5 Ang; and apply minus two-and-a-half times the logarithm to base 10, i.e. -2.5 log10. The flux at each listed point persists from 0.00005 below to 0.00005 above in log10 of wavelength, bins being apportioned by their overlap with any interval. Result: -0.15 mag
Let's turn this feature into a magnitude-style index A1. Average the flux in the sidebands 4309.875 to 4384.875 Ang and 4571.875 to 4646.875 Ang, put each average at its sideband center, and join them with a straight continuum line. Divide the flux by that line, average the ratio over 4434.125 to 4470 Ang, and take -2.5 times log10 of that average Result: 0.15 mag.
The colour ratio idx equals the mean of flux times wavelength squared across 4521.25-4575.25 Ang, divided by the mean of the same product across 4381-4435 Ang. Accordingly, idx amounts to 1.22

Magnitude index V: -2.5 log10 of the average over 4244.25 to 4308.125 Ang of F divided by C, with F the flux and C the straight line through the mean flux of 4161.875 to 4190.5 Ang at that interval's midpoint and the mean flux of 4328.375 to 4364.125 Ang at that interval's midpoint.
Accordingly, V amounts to 0.134 mag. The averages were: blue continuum 1.56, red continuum 1.91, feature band 1.56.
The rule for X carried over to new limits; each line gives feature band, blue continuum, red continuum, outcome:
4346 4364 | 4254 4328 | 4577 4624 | -0.160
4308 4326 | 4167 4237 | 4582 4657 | -0.090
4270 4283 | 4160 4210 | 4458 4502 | 0.016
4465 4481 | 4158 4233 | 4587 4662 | 0.034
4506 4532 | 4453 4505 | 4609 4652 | -0.073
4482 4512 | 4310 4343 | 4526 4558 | 0.068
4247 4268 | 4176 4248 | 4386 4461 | -0.052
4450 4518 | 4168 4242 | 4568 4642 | 0.016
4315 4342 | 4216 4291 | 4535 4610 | -0.165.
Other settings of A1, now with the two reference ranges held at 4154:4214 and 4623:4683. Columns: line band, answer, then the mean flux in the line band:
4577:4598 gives -0.02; 1.67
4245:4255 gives -0.09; 1.64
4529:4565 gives -0.10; 1.77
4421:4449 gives 0.07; 1.48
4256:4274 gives 0.02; 1.5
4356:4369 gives -0.20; 1.87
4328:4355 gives -0.23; 1.91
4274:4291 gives 0.00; 1.52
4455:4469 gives 0.10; 1.45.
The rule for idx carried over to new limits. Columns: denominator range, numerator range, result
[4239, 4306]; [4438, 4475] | 1.06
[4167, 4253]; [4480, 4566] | 1.31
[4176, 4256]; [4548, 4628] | 1.33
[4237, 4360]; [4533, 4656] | 1.16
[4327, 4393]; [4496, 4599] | 1.04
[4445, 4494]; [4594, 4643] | 1.14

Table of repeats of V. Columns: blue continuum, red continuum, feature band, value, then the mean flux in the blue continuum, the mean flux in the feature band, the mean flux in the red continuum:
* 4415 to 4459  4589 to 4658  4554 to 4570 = -0.10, 1.5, 1.77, 1.66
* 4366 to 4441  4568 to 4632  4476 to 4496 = -0.02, 1.56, 1.64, 1.68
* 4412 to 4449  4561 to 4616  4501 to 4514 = -0.06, 1.51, 1.69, 1.69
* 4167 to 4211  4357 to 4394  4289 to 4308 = 0.03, 1.52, 1.59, 1.7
